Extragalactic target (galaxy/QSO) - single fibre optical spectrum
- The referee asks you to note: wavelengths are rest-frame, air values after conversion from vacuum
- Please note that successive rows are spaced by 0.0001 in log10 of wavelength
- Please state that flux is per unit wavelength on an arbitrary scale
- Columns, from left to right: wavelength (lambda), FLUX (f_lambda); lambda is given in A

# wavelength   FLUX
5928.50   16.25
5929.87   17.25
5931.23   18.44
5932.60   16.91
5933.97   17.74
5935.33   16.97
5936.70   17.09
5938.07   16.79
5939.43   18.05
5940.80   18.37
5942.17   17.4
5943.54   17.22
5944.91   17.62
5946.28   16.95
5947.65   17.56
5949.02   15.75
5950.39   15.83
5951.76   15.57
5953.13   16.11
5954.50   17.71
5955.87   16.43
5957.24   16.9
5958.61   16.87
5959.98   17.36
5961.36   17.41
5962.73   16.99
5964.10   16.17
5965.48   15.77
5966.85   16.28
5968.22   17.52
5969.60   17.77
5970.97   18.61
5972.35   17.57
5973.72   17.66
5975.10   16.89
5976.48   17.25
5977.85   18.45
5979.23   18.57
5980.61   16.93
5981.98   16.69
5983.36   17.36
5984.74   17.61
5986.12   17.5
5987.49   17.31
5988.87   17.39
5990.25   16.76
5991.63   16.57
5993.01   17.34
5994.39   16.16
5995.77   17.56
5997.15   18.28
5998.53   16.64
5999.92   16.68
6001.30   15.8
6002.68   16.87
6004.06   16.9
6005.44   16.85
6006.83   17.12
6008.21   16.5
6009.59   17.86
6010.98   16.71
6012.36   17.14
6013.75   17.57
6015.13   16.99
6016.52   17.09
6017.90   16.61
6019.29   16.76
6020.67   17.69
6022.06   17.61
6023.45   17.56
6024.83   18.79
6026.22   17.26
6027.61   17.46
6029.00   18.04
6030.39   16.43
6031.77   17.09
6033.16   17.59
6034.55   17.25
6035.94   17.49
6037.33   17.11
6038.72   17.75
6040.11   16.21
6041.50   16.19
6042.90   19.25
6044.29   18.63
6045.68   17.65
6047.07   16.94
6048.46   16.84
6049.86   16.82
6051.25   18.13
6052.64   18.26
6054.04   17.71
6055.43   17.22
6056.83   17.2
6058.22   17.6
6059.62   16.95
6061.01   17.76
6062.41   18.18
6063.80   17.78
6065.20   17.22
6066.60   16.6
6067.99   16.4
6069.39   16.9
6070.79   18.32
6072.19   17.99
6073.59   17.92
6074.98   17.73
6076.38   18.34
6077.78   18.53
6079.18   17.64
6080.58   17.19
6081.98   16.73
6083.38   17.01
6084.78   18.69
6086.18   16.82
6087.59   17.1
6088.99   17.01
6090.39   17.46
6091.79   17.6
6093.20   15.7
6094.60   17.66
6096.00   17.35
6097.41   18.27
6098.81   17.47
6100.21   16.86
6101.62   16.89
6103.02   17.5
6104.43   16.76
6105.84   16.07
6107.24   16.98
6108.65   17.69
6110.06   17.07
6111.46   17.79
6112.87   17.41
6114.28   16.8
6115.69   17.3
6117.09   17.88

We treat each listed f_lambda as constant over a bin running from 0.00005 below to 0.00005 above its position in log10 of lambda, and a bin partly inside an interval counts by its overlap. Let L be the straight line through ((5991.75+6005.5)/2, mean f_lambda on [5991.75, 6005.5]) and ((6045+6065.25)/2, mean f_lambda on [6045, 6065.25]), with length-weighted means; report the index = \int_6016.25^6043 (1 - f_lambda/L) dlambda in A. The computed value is -0.15 A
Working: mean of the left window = 16.9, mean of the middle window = 17.3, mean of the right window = 17.5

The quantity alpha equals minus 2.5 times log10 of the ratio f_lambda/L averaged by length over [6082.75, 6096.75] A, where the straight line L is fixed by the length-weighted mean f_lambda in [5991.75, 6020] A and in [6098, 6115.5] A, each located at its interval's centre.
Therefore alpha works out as -0.01 mag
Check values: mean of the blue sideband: 17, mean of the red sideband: 17.1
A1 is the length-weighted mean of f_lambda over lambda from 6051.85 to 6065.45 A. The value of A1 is 17.6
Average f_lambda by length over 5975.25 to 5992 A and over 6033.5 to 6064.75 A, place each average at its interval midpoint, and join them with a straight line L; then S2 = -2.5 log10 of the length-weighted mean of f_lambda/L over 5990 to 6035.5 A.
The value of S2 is 0.02 mag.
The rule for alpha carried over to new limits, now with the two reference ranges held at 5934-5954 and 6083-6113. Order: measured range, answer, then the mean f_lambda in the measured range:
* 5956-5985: -0.014 mag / 17.2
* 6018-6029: -0.028 mag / 17.6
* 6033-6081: -0.022 mag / 17.5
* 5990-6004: 0.013 mag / 16.9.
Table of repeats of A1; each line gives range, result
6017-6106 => 17.4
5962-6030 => 17.2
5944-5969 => 16.7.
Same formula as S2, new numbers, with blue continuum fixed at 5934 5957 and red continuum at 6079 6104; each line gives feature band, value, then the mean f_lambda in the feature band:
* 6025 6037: -0.01 mag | 17.4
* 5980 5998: -0.01 mag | 17.2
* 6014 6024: 0.00 mag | 17.2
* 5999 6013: 0.02 mag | 16.8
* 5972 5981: -0.04 mag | 17.6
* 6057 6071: -0.01 mag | 17.3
